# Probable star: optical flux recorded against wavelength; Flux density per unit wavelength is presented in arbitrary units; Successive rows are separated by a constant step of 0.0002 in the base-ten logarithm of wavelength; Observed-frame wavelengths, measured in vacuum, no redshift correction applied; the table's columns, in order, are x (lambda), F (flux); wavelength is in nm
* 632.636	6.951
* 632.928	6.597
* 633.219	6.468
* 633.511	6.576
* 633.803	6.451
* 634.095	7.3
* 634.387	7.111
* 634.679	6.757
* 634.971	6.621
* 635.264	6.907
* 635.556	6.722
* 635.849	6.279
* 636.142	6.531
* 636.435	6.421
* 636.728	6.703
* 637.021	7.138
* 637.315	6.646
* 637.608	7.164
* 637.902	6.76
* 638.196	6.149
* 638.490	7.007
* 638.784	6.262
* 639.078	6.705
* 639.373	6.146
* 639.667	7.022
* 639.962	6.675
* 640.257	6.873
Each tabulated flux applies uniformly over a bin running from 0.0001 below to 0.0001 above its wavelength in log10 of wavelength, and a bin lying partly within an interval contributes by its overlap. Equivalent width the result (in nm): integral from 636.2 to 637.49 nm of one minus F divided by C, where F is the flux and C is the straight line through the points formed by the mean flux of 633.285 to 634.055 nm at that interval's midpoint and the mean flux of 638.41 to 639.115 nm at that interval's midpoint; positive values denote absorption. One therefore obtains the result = -0.021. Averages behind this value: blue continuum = 6.61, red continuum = 6.62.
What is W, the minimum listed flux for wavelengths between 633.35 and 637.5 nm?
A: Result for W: 6.279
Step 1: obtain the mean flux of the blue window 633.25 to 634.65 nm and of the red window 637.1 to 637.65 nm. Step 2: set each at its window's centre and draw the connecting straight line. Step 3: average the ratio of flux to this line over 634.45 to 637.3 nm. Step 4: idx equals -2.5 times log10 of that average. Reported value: 0.03 mag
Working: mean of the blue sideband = 6.82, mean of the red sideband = 6.88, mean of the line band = 6.69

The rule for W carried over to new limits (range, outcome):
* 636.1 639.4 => 6.146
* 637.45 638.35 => 6.149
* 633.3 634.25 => 6.451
